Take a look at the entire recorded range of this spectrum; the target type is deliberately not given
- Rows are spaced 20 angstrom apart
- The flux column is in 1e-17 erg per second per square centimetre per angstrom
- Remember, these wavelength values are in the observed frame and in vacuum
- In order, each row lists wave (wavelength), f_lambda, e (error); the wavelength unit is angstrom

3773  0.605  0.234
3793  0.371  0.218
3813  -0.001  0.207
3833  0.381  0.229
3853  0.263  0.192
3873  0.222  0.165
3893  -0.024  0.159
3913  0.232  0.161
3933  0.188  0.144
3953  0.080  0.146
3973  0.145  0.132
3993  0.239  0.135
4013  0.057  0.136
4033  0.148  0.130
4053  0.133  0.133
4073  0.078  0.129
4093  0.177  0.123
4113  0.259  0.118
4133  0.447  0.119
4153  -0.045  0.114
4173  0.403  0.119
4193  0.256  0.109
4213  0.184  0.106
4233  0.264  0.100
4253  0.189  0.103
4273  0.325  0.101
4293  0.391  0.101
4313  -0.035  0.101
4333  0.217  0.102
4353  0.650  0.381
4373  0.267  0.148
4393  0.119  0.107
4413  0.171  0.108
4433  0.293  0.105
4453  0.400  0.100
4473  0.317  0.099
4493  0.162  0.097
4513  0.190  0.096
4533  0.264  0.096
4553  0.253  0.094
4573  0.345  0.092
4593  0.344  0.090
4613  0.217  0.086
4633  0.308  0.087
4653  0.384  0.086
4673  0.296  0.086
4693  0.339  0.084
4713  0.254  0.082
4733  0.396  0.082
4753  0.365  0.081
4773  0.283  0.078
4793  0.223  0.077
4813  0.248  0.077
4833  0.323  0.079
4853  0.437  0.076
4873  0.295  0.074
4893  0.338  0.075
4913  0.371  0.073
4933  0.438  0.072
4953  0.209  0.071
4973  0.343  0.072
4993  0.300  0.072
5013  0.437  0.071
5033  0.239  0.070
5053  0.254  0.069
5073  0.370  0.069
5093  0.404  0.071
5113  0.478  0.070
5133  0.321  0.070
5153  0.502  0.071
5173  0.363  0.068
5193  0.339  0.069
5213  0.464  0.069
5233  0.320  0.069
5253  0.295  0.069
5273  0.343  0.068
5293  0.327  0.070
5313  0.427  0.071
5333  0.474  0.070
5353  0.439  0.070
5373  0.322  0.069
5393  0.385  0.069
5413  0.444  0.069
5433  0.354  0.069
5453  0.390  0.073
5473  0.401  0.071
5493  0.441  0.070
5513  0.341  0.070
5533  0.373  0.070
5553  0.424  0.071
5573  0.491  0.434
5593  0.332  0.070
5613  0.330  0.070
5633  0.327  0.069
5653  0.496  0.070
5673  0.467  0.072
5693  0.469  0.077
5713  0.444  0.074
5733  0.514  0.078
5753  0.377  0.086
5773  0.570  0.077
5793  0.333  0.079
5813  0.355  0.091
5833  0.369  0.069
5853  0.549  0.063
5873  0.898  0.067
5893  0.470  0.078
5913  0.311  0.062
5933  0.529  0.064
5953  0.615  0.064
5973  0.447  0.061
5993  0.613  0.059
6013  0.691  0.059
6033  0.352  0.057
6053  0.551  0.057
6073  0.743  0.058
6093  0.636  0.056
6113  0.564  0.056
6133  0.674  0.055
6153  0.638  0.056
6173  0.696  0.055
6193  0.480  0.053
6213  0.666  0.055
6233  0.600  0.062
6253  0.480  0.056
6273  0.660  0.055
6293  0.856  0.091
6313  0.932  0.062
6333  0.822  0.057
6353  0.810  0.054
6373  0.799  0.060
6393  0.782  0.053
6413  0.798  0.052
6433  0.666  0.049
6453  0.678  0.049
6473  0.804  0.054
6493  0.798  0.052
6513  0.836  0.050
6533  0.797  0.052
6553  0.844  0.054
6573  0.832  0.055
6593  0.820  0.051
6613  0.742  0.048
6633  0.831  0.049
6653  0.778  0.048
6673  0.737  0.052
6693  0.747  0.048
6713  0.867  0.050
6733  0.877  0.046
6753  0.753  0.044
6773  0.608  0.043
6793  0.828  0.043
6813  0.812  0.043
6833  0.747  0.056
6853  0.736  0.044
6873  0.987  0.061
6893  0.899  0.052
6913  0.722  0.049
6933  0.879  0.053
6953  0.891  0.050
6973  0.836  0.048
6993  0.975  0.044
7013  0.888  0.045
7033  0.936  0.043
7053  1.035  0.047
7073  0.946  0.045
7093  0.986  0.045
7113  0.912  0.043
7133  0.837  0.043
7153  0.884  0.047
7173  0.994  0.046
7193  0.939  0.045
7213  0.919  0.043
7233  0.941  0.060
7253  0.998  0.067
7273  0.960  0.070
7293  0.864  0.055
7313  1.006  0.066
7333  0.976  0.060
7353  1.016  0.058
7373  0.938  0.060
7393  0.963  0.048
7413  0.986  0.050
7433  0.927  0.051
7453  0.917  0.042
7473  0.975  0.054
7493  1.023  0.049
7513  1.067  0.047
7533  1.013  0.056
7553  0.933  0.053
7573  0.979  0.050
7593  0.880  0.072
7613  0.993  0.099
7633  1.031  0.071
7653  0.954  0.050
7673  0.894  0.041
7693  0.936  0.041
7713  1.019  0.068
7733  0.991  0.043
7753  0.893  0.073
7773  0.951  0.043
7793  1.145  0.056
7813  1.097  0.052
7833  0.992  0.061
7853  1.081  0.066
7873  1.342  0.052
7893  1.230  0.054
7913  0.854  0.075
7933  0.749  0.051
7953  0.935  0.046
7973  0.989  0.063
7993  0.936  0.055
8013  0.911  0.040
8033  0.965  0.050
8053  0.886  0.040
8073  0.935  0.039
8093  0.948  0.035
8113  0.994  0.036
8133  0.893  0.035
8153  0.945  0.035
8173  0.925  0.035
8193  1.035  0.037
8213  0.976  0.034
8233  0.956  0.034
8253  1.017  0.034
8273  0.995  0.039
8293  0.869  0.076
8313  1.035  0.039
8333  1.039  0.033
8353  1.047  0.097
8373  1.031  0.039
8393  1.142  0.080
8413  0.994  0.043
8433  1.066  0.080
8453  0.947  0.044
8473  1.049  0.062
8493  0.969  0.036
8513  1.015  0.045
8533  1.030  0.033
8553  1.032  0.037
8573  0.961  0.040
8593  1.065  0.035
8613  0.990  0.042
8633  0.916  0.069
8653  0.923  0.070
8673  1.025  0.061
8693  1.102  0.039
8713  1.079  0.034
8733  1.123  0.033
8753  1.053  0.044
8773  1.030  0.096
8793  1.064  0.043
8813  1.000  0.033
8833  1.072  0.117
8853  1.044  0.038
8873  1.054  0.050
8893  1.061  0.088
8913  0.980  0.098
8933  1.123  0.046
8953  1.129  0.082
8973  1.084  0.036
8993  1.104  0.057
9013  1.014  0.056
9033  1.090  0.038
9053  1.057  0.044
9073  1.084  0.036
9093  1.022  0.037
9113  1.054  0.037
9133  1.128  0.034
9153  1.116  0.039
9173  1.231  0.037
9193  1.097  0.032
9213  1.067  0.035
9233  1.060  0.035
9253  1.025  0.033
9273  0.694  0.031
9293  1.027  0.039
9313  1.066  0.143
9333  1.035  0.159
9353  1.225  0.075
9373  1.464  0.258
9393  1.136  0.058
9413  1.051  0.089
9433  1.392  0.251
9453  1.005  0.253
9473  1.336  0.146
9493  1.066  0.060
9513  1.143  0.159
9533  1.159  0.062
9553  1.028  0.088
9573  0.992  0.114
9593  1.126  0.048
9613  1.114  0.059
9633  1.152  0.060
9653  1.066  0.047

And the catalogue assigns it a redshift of 0.57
